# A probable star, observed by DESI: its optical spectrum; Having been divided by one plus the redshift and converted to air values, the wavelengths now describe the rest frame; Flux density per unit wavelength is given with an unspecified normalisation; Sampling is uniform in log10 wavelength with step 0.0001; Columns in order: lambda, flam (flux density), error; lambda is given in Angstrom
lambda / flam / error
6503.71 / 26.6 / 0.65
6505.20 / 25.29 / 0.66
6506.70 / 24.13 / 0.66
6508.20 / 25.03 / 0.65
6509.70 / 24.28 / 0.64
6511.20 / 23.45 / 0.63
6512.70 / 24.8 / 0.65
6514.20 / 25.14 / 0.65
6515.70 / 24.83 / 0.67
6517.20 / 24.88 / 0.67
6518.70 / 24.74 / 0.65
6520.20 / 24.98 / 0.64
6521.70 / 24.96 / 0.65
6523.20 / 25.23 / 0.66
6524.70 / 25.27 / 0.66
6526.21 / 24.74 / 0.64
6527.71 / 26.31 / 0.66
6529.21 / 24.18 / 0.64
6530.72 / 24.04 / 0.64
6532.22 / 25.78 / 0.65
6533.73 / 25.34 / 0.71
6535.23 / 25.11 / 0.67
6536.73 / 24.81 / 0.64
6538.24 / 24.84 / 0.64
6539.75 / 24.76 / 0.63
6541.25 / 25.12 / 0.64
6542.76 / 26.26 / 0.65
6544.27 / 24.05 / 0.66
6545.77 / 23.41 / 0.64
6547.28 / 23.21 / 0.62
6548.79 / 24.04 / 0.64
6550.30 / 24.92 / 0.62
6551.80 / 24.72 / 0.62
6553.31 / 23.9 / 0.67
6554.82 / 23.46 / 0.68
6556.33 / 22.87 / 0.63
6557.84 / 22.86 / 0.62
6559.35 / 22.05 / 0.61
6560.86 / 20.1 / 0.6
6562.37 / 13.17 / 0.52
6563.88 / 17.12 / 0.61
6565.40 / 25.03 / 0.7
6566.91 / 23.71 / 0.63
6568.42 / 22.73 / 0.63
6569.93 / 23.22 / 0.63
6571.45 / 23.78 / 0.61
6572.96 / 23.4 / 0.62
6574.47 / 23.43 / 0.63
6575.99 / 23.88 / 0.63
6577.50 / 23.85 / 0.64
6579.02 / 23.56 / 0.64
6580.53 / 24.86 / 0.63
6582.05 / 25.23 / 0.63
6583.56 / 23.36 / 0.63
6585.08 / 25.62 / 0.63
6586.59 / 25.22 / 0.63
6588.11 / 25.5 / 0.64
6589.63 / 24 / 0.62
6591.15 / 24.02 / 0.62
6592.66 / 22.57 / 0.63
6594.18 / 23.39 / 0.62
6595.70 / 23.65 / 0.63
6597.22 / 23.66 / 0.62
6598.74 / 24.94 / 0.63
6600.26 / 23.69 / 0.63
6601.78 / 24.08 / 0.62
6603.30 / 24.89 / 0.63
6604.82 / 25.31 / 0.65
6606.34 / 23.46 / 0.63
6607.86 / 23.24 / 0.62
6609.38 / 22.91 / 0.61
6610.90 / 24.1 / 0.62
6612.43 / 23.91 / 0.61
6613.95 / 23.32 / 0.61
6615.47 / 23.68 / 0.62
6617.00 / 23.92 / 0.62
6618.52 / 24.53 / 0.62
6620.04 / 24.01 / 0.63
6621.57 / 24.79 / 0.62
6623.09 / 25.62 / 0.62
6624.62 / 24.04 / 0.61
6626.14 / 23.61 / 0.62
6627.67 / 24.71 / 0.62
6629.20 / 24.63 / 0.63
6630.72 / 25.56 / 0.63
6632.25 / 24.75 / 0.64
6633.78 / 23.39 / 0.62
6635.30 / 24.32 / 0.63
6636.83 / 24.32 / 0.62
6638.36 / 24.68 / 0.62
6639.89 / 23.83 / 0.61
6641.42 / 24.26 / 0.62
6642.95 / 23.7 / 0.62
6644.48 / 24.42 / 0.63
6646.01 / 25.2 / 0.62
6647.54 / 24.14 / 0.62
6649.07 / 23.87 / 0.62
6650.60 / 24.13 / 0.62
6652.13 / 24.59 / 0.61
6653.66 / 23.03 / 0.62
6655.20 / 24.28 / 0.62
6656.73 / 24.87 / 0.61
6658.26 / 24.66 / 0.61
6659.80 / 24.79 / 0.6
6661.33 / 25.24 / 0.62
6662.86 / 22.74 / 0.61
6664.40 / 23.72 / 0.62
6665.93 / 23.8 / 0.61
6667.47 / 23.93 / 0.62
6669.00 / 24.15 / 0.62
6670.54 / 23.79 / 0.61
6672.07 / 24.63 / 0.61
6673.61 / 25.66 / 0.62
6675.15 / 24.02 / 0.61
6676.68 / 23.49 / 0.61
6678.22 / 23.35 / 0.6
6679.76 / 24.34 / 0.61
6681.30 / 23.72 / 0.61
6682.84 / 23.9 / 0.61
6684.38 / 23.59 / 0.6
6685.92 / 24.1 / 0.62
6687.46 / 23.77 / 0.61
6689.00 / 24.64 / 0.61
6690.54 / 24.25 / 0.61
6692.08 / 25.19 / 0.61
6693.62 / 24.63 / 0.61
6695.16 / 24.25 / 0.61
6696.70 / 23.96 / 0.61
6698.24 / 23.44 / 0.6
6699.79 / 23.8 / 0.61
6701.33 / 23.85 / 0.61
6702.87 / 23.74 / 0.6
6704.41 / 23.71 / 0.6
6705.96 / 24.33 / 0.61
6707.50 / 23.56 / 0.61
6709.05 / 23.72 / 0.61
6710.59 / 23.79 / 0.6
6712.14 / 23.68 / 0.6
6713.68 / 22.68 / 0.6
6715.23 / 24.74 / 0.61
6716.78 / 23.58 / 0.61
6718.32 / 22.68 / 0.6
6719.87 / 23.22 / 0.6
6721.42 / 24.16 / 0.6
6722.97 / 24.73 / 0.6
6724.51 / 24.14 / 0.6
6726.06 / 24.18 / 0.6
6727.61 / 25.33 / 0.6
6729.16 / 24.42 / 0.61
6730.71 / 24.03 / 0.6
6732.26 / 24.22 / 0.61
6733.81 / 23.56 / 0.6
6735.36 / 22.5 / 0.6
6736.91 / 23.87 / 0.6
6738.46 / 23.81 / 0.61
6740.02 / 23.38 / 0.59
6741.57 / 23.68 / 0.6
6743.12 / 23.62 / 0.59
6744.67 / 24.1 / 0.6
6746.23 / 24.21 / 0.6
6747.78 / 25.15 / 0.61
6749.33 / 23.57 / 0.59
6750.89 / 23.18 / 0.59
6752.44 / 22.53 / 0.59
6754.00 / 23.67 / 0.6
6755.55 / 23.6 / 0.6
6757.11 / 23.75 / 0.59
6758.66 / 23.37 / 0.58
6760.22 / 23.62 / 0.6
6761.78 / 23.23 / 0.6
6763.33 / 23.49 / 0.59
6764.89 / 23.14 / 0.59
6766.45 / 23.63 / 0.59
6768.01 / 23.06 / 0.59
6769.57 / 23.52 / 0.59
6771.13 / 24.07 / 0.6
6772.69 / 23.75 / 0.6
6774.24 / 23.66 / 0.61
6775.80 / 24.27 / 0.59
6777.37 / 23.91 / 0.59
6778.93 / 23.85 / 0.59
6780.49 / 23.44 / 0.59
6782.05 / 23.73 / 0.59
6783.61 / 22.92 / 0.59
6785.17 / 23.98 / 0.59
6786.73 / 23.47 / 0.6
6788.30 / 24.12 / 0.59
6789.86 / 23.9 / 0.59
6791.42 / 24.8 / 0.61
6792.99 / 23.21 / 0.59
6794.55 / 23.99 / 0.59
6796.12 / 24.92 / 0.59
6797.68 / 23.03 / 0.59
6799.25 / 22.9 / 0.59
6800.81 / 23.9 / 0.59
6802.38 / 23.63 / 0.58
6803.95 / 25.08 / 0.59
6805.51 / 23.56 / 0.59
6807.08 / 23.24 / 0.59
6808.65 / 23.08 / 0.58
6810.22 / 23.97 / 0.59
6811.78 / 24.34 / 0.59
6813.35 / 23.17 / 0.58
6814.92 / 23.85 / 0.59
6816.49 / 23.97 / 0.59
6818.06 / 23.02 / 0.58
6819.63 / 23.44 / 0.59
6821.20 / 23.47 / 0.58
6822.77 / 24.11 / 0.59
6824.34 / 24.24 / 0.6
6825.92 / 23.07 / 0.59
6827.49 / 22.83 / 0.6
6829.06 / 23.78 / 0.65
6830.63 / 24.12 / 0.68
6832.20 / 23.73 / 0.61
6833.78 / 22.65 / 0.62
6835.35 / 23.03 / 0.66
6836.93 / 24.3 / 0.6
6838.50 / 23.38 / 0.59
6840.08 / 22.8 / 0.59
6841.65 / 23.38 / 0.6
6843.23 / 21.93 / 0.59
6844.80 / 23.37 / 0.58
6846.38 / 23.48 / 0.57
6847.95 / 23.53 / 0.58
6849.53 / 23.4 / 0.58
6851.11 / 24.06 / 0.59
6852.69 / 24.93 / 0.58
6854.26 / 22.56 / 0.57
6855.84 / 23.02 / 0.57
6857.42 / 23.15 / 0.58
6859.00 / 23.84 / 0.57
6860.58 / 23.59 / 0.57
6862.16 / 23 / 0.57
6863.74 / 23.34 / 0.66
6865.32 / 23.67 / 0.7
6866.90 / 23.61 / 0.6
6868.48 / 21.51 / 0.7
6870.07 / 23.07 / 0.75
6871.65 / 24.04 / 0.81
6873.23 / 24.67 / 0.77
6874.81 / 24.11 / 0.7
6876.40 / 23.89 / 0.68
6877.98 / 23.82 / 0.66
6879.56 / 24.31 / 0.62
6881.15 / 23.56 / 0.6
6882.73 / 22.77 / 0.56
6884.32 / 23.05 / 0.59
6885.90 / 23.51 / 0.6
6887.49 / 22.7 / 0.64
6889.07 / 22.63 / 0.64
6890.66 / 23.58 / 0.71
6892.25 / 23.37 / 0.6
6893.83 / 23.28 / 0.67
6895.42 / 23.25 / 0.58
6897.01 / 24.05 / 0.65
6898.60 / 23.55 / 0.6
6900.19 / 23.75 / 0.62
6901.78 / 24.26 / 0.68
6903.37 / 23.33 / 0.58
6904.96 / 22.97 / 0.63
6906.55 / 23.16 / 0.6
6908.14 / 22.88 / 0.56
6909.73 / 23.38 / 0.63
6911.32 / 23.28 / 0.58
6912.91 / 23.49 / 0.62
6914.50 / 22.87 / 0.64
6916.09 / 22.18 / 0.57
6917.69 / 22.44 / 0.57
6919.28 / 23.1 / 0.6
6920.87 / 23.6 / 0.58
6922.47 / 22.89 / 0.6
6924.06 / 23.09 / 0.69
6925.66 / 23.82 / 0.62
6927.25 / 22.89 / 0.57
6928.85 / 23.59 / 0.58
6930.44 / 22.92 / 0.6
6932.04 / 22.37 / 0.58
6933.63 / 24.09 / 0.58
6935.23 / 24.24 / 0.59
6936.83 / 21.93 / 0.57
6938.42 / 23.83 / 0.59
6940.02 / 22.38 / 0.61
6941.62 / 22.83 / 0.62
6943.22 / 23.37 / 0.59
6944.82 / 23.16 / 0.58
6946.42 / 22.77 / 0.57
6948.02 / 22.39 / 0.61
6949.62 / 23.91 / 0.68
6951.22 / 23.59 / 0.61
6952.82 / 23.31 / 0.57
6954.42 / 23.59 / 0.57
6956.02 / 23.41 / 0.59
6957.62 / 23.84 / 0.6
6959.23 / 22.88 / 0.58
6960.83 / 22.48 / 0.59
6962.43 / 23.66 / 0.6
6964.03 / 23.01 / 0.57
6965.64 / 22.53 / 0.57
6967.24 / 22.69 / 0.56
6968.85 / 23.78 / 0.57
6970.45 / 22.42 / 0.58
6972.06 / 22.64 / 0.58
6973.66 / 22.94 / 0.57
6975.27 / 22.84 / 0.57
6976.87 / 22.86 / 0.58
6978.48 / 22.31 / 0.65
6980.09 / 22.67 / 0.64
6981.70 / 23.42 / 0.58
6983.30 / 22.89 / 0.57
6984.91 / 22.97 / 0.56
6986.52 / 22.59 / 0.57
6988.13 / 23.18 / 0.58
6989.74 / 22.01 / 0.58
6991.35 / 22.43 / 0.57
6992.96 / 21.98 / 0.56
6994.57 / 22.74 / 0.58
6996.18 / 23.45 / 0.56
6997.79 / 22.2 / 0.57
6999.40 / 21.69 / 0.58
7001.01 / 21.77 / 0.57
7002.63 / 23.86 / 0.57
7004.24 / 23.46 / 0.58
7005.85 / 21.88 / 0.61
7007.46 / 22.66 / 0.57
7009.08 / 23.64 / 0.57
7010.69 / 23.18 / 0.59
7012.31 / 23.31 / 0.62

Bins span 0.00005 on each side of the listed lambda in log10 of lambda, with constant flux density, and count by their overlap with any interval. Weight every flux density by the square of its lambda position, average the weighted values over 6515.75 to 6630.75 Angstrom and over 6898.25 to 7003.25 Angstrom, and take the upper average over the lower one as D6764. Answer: 1.1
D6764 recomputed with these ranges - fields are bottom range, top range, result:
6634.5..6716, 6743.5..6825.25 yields 1.02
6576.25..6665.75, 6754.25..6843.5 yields 1.03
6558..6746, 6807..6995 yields 1.05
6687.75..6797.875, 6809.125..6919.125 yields 1.02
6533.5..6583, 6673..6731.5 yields 1.07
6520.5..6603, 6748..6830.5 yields 1.06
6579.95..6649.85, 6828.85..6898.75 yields 1.04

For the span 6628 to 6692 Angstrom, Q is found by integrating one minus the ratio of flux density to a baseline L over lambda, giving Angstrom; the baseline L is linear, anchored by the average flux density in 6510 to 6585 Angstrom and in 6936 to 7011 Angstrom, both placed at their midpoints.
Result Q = -1.6 Angstrom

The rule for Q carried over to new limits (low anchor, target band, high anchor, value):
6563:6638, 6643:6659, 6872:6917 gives -0.3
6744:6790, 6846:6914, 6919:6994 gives -0.5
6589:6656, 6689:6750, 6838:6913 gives -0.3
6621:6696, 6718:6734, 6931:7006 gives -0.1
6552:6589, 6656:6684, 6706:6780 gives -0.8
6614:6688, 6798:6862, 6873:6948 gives 0.1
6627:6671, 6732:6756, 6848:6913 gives 0.3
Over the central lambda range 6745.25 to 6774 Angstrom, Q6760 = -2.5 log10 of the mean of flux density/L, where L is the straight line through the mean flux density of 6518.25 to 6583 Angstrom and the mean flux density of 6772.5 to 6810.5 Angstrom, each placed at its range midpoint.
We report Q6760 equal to 0.01 mag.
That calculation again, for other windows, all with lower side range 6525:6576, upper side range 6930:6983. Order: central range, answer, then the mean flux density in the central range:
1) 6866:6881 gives -0.02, 23.7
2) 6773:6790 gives -0.02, 23.8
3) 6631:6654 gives -0.04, 24.2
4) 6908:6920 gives 0.01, 23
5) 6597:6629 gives -0.03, 24.1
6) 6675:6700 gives -0.03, 24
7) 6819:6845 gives -0.01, 23.4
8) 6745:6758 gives -0.02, 23.7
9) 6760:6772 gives -0.01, 23.5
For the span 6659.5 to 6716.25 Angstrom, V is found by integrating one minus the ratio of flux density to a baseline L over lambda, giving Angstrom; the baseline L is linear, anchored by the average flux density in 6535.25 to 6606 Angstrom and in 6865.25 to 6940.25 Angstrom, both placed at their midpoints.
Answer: -1.19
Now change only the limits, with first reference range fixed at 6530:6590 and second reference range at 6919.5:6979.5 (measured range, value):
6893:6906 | -0.2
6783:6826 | -0.8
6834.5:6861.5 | -0.2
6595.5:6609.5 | -0.3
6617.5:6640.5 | -0.9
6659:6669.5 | -0.2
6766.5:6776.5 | -0.2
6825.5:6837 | -0.1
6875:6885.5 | -0.2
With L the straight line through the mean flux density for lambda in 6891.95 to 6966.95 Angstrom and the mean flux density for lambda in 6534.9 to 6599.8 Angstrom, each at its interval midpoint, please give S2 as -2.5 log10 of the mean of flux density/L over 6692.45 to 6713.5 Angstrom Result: -0.021 mag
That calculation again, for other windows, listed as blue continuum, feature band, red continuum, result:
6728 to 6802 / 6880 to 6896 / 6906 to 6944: 0.003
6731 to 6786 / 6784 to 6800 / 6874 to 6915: -0.010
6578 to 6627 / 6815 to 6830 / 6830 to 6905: 0.000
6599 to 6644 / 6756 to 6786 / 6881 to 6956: 0.004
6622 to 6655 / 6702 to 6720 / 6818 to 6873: 0.017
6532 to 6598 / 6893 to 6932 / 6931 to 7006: -0.010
